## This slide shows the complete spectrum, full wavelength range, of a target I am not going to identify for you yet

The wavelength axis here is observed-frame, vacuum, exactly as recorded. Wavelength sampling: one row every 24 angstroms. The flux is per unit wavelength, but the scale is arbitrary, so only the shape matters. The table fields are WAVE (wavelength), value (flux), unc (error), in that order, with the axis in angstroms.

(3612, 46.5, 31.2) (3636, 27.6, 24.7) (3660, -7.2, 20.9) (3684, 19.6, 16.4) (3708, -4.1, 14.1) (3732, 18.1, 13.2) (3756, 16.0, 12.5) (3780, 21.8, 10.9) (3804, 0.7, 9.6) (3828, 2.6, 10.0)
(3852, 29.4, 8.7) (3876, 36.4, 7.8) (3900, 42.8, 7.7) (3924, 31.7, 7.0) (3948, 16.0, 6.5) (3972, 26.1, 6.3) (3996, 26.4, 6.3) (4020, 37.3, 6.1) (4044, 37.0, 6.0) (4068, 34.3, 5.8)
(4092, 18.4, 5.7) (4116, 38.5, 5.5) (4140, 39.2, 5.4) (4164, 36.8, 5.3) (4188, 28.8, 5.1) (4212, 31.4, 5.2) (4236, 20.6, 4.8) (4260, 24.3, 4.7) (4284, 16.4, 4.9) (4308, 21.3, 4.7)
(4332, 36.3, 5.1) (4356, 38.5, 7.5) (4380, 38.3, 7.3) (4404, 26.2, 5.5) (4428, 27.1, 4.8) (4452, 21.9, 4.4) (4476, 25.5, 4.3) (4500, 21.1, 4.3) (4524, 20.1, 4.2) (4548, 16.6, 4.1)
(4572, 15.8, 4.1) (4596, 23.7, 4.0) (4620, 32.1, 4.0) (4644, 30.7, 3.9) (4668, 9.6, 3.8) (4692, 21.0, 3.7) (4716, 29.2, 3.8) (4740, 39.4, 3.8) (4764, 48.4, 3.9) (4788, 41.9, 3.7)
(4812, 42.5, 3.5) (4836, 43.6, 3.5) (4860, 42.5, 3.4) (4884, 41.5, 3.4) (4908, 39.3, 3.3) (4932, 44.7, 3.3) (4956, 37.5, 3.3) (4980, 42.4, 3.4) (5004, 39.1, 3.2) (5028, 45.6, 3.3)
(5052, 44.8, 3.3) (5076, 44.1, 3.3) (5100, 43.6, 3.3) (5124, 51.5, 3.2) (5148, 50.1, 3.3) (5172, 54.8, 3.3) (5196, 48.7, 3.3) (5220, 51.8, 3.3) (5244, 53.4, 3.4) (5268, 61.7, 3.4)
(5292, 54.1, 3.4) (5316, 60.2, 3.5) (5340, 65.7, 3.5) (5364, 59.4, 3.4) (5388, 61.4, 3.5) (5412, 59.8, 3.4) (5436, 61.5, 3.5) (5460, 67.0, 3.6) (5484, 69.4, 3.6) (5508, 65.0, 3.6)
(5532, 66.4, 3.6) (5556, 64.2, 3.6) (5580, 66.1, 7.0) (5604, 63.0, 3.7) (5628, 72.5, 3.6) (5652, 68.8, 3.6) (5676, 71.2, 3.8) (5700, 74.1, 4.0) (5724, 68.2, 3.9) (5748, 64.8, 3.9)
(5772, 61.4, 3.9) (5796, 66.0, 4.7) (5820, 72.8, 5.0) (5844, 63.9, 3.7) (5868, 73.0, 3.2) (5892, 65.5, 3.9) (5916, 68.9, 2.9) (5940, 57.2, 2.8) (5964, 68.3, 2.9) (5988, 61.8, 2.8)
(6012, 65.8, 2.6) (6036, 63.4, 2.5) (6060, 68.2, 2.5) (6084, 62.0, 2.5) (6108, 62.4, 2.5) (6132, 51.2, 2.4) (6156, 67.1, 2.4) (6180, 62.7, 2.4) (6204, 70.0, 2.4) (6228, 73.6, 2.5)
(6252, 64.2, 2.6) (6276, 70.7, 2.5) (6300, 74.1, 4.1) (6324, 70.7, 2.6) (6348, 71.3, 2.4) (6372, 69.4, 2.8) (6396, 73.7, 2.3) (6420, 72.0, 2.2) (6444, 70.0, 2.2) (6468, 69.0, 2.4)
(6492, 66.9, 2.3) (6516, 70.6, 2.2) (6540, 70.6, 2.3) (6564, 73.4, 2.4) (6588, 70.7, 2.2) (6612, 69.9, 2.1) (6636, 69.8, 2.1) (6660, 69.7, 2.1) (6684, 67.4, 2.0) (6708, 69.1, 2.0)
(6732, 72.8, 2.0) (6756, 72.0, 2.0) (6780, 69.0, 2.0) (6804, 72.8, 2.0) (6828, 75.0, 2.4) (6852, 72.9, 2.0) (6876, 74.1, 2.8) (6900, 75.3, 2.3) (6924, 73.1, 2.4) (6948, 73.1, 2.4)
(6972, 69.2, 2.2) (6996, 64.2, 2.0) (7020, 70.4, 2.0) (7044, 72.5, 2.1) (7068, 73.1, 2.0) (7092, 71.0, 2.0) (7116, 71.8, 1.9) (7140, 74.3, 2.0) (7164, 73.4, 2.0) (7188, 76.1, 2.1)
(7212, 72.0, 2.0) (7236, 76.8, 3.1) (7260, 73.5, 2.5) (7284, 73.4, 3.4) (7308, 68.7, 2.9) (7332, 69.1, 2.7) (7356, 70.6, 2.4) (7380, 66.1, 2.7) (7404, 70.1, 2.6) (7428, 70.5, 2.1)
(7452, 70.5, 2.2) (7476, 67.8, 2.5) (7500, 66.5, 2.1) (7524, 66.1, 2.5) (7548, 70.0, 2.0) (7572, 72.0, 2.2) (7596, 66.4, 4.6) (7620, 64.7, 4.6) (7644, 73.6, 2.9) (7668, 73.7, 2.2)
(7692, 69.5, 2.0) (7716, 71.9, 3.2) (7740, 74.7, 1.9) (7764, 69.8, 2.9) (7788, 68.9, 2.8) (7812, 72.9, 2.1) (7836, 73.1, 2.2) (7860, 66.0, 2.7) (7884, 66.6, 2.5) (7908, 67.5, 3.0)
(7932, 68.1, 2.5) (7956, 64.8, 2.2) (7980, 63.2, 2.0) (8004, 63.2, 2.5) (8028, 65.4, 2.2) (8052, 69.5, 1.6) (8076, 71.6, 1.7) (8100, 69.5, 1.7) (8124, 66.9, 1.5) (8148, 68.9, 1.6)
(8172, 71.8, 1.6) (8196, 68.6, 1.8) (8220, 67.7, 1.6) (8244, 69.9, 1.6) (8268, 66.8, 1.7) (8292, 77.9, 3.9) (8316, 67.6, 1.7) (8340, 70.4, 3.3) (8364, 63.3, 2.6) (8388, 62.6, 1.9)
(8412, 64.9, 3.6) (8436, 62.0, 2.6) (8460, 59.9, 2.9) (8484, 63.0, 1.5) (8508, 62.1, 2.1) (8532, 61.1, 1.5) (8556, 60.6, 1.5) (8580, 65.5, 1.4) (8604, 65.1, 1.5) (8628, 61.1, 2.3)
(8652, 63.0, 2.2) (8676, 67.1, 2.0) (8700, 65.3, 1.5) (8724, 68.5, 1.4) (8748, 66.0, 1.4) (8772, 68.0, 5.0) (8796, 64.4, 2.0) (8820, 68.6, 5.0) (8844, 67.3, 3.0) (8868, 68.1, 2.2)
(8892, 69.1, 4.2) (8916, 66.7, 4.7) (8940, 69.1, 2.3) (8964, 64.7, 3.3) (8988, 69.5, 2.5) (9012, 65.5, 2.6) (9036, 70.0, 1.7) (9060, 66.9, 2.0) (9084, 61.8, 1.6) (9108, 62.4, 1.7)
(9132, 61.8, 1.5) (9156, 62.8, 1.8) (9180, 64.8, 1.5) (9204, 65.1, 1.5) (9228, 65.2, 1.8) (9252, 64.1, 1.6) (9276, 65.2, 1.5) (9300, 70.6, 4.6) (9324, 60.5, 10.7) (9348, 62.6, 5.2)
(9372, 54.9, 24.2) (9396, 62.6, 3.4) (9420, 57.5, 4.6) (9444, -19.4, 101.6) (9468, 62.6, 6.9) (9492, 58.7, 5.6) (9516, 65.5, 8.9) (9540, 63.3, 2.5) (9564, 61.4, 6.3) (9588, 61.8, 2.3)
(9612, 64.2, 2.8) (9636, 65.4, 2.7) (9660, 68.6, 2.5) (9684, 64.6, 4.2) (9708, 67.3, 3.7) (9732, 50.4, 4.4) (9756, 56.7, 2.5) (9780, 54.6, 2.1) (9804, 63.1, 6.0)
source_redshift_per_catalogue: 0.18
